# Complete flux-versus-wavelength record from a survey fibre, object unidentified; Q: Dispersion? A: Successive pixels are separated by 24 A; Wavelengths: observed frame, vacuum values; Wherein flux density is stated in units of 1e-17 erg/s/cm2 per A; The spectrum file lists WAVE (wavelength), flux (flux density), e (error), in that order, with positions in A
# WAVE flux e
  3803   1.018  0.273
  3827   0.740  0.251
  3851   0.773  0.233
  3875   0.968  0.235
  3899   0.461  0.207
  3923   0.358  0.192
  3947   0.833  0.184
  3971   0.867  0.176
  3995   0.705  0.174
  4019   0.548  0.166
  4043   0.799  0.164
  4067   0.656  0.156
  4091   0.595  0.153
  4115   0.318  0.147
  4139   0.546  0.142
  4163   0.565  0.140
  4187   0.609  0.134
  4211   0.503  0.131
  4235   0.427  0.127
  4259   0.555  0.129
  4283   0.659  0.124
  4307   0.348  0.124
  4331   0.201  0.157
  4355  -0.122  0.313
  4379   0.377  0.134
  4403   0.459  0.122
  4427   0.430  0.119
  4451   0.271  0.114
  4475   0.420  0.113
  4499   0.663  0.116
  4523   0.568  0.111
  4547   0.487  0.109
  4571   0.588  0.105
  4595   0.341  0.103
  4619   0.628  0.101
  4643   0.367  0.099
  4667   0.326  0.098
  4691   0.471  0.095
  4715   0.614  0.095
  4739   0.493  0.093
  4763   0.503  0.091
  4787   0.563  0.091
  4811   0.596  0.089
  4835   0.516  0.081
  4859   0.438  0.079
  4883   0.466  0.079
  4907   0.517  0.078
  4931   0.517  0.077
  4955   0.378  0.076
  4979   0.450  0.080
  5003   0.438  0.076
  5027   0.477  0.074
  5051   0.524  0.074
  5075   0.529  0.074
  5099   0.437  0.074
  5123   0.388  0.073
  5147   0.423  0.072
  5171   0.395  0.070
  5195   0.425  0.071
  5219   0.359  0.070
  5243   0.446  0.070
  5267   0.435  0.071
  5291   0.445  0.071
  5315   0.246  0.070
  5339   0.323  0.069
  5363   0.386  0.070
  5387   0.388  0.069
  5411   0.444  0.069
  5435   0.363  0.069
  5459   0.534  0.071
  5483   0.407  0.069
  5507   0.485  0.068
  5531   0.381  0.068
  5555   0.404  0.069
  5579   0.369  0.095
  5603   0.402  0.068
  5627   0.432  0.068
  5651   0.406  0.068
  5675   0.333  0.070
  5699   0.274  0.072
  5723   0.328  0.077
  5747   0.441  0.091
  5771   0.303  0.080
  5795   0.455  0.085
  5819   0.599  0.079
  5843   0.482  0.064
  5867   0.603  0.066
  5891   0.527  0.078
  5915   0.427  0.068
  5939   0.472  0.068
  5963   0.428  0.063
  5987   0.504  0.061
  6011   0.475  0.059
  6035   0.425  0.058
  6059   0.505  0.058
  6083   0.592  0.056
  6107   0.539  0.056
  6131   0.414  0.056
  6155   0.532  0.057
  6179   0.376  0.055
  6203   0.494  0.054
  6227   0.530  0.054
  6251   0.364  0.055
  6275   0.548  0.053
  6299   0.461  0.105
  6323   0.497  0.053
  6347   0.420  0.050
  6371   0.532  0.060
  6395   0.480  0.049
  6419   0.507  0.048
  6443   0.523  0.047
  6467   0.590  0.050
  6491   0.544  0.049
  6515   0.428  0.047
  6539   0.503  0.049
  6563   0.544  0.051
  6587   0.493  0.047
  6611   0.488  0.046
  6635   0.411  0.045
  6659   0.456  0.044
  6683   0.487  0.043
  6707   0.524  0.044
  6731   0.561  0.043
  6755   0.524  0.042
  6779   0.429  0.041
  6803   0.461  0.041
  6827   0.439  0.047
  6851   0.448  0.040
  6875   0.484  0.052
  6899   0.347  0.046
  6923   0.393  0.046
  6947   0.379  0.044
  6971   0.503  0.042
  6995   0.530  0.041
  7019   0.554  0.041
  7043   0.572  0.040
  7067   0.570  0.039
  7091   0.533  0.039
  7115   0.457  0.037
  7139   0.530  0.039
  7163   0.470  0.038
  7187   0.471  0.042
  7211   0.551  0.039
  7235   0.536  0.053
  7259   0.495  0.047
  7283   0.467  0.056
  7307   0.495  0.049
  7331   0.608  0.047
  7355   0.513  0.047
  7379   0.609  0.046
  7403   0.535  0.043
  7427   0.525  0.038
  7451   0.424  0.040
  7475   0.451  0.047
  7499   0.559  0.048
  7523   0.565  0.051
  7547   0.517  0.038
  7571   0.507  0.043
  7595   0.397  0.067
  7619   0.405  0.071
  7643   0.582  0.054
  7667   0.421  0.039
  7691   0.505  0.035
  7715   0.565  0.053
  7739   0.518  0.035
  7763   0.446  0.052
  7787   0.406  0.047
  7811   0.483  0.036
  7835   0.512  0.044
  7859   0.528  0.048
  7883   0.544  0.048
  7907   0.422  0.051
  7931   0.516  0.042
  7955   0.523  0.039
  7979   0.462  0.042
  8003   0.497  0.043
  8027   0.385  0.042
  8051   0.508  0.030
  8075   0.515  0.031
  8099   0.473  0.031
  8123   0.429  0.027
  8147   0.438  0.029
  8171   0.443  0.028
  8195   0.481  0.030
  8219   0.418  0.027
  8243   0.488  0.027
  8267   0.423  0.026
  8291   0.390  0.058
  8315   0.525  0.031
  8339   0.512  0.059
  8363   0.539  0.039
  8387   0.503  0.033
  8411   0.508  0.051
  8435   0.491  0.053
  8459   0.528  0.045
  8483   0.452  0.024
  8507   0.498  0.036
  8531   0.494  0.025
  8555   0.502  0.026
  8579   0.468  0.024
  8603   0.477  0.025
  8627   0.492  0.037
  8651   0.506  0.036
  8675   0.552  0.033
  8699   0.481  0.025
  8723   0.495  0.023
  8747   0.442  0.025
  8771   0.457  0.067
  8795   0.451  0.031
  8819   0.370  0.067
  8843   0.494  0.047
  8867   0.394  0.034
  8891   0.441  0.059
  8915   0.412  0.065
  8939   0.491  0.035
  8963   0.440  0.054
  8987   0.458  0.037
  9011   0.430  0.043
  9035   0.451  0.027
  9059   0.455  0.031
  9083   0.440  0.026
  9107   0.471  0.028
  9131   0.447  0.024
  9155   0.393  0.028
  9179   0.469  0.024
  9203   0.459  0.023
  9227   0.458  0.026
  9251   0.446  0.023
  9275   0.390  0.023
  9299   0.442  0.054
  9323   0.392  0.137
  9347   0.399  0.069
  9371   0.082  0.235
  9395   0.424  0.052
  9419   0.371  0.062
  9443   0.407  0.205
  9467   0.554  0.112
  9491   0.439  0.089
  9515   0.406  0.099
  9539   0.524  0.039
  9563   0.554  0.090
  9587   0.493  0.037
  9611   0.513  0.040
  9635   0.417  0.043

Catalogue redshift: 0.573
